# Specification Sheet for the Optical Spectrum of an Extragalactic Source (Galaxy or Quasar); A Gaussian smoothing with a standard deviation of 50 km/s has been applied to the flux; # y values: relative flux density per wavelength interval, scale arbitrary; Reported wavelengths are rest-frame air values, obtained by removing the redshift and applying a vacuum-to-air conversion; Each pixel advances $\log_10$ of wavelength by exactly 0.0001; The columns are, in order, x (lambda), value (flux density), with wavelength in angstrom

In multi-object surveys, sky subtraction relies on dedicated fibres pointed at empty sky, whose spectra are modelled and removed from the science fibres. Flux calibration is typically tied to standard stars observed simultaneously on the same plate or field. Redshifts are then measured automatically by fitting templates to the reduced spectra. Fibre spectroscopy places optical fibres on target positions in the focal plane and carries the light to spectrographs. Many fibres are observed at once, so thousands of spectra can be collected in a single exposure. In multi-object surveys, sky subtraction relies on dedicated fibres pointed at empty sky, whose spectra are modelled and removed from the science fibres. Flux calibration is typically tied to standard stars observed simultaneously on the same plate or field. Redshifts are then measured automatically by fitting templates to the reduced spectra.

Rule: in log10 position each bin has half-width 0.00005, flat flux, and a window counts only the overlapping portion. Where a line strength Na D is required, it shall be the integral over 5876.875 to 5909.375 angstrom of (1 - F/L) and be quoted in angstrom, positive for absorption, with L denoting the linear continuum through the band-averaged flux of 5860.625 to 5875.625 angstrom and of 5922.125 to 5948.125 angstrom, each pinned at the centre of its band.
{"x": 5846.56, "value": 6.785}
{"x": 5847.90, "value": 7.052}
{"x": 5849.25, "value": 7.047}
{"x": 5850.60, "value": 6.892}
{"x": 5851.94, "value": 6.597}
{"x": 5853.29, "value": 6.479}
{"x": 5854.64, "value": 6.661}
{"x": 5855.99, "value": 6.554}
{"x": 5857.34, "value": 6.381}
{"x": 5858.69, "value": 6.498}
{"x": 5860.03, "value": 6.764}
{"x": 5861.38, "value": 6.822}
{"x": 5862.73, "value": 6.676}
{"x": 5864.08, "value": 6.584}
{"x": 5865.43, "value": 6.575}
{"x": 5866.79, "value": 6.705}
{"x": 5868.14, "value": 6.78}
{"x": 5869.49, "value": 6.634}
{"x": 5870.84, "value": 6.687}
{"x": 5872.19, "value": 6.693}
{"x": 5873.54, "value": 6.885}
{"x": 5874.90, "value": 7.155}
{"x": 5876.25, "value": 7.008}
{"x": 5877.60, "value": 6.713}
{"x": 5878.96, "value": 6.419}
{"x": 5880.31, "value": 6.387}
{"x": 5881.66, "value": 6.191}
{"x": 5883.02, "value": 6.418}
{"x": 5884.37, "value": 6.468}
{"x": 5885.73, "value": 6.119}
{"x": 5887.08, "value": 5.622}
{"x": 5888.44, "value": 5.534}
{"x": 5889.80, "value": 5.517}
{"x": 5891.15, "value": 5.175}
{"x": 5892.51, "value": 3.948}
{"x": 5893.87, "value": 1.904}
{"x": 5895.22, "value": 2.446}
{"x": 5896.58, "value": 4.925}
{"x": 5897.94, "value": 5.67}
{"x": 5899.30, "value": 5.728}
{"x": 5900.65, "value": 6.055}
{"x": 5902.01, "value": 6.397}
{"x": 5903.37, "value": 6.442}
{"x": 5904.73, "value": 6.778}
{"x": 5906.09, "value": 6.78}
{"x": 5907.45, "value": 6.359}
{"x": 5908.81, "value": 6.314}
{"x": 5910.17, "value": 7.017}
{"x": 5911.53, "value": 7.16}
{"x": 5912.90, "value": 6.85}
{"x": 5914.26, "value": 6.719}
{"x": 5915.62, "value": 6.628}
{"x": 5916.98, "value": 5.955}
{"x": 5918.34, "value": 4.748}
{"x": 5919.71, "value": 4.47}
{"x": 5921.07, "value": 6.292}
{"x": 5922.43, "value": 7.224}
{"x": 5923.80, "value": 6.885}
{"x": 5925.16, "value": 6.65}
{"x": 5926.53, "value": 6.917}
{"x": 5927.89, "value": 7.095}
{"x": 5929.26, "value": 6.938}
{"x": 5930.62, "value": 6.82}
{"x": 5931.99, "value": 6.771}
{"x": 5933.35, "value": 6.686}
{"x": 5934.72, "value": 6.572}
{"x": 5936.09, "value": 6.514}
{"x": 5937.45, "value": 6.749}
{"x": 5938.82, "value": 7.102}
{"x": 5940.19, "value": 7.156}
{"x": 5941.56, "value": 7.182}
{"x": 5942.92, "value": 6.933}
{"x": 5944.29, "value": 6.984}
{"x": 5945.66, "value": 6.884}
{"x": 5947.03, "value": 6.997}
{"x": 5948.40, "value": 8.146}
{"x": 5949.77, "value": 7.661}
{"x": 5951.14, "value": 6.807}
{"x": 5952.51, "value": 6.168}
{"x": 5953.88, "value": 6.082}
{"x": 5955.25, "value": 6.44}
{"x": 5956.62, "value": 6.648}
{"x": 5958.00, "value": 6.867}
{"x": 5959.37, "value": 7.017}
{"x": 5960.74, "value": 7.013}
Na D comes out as 5.4 angstrom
